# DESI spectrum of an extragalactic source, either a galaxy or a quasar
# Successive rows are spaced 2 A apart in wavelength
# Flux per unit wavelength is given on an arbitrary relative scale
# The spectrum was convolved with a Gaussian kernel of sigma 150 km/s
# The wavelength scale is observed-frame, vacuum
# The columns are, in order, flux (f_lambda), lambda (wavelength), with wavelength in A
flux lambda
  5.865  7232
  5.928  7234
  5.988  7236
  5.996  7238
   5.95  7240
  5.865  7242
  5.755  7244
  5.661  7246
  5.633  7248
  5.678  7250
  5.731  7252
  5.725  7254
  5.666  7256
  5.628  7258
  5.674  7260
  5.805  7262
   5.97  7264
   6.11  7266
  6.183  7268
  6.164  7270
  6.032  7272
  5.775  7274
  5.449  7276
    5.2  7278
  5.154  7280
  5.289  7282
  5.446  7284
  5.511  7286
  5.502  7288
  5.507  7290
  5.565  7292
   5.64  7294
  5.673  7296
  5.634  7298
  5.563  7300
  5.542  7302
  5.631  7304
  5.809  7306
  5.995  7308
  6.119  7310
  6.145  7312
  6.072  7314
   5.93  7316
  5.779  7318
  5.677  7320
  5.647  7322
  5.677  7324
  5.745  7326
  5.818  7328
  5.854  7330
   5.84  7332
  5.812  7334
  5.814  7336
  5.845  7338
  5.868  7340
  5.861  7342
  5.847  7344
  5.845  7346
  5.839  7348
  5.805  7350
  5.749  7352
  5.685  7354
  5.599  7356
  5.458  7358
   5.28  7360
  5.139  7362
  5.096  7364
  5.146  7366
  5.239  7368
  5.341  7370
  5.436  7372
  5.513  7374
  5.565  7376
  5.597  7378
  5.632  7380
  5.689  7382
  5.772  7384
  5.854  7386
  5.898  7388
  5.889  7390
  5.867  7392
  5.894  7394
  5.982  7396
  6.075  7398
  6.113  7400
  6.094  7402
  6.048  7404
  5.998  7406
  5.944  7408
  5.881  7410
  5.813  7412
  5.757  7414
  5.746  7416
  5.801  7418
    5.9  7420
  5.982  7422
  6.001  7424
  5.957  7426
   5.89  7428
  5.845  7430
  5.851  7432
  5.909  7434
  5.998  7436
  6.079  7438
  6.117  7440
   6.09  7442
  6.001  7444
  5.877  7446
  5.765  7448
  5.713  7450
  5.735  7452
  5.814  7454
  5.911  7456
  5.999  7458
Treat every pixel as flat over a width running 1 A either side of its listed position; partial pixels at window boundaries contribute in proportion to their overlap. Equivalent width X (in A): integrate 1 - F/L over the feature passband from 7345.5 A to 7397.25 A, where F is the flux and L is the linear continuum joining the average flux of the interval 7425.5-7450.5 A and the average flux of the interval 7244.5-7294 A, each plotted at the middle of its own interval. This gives 2.0 A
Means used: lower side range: 5.67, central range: 5.61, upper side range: 5.93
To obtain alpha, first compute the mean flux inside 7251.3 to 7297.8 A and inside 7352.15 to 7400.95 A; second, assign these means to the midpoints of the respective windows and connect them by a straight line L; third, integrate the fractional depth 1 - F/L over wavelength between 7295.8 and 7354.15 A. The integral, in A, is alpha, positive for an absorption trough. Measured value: -1.7 A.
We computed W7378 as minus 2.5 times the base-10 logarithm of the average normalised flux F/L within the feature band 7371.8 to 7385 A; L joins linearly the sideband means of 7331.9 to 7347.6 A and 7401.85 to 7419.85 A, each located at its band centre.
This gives 0.05 mag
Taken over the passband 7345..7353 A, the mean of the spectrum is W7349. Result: 5.81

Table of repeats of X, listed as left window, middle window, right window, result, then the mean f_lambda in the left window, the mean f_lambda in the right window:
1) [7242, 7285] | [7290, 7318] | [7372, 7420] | -0.18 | 5.71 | 5.84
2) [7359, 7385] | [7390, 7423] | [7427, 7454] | -1.55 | 5.42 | 5.91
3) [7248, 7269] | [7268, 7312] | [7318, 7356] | 1.11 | 5.81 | 5.79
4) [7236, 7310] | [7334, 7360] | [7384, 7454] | 0.28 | 5.71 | 5.92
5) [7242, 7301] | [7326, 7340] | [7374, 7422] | -0.16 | 5.67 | 5.86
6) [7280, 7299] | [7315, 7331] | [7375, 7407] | -0.39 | 5.51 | 5.87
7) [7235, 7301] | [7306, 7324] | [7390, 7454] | -0.41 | 5.7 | 5.92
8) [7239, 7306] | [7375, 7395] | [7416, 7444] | 0.36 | 5.68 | 5.95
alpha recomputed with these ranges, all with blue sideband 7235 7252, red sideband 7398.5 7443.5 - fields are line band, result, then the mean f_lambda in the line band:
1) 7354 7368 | 1.4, 5.31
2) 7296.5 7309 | 0.3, 5.69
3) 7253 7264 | 0.2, 5.72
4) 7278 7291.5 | 1.0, 5.39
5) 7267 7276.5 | -0.2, 5.95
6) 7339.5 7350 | 0.1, 5.85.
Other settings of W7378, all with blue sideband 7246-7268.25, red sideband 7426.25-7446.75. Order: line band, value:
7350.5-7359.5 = 0.05 mag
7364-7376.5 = 0.11 mag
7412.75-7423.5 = 0.02 mag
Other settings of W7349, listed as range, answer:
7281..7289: 5.44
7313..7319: 5.93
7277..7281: 5.18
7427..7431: 5.87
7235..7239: 5.99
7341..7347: 5.85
